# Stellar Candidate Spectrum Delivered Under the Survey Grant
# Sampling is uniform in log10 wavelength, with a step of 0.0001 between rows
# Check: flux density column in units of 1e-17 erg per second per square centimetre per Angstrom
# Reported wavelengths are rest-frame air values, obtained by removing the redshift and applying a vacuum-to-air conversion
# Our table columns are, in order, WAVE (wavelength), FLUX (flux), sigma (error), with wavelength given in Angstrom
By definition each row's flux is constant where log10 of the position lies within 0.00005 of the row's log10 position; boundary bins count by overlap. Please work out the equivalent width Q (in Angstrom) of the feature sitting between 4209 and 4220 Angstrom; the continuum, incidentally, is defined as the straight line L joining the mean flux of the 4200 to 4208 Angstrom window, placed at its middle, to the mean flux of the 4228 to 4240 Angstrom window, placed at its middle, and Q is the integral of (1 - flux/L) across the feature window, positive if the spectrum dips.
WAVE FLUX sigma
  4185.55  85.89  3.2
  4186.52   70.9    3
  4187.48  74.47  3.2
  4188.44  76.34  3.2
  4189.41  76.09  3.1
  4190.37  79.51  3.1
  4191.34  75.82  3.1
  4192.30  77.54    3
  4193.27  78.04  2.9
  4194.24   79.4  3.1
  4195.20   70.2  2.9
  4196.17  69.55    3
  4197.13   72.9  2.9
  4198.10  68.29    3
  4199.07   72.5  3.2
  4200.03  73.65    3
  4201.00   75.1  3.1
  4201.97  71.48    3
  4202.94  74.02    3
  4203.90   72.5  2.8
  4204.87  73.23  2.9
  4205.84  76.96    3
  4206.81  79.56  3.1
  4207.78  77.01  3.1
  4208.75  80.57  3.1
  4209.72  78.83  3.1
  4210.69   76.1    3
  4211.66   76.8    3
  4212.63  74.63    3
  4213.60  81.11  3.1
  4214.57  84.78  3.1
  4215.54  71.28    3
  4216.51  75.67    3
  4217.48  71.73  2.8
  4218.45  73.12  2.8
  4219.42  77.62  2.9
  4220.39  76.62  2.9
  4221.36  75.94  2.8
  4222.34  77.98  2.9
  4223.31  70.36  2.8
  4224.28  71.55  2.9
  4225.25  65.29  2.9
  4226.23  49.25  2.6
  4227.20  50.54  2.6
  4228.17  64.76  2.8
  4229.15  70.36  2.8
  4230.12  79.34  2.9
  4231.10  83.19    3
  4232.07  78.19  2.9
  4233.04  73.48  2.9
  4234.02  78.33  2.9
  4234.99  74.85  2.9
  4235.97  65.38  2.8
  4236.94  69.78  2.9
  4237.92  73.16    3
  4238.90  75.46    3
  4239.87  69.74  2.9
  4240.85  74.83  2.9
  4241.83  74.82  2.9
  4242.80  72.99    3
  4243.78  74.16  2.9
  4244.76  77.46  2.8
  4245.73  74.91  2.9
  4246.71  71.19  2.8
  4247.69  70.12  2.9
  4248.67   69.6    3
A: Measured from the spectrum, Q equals -0.3 Angstrom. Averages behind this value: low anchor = 74.8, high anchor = 73.9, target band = 76.6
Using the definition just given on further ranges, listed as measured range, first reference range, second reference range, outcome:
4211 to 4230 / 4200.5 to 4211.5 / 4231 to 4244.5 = 0.84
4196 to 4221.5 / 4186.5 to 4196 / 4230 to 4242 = 0.00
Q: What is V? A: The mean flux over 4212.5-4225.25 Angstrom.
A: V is 75.3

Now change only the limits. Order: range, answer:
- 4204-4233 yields 73.8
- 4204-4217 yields 77.2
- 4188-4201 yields 74.6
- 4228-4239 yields 74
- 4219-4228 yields 68.2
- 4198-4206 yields 73.2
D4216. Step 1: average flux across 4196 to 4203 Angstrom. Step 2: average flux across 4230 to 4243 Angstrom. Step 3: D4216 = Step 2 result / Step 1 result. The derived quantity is 1.03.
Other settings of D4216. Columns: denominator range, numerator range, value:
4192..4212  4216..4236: 0.96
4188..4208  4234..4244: 0.97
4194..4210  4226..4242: 0.96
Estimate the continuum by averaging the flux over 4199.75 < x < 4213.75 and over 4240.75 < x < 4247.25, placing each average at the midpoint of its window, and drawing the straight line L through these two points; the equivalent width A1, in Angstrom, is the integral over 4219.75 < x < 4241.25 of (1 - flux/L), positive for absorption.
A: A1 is 1.0 Angstrom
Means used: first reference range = 76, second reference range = 74.3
